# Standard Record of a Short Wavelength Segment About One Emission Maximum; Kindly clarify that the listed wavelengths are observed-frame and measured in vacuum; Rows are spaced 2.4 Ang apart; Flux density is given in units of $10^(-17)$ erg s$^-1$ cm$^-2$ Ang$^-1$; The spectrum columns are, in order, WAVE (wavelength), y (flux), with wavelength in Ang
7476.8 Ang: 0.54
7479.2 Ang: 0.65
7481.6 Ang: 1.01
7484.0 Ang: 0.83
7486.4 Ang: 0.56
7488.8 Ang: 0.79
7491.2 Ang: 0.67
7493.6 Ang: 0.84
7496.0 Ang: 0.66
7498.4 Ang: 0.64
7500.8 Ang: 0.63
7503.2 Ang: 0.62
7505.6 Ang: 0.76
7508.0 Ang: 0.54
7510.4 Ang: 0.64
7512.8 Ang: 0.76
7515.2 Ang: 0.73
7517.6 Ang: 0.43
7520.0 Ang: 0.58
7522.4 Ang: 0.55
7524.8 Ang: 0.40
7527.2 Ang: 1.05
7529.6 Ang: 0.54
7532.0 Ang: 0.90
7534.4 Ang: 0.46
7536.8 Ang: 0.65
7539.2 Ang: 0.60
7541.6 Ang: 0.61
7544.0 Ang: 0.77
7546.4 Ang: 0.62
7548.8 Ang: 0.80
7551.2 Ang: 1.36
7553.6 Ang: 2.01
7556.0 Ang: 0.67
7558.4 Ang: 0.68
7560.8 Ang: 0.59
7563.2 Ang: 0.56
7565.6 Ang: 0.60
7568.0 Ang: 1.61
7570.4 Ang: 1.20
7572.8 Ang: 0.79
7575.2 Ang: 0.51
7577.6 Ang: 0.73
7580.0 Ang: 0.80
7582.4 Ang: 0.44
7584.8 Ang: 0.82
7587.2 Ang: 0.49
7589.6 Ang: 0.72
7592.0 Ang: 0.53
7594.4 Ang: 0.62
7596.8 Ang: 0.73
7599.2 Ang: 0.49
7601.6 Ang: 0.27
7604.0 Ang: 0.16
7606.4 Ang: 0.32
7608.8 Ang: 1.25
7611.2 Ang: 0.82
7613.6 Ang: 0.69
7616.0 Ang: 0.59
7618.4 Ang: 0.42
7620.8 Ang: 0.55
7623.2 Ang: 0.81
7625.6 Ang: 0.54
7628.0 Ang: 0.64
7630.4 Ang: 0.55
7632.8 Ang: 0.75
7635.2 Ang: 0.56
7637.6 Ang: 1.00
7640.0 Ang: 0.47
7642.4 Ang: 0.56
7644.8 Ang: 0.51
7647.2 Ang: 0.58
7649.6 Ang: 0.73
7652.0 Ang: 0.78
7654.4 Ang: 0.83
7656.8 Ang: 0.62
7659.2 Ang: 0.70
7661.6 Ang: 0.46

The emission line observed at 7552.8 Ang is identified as [S II]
